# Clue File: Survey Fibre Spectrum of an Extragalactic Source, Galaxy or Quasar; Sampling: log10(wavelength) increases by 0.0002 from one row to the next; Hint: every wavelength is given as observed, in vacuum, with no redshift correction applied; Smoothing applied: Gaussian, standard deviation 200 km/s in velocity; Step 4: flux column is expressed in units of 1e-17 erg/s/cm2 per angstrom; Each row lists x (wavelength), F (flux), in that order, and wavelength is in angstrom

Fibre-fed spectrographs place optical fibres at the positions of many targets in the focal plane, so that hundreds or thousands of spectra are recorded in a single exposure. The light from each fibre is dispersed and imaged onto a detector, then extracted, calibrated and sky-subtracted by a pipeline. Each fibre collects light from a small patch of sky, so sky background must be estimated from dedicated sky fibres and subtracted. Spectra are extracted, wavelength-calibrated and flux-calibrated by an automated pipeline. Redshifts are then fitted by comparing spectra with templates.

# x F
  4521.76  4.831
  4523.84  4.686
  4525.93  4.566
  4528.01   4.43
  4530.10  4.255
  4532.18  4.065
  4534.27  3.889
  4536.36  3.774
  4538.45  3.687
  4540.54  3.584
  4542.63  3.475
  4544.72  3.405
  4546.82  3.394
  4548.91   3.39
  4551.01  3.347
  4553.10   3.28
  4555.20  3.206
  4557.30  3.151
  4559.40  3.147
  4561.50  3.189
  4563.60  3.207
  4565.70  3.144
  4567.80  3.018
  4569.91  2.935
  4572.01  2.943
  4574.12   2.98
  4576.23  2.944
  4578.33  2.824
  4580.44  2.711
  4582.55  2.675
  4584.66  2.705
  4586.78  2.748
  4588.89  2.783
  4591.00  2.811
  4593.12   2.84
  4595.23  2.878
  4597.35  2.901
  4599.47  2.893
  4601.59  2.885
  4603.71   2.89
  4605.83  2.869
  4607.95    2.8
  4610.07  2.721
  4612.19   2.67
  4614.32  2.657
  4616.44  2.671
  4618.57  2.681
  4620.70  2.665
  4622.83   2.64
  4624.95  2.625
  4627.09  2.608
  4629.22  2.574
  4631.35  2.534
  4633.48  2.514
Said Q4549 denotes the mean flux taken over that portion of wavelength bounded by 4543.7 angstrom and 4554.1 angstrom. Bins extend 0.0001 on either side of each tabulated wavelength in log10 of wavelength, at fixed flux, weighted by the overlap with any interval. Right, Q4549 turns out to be 3.36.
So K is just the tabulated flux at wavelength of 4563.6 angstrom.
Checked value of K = 3.207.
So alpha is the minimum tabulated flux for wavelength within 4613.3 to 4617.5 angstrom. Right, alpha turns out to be 2.657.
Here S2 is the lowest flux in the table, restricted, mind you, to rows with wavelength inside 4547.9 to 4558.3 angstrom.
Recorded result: 3.151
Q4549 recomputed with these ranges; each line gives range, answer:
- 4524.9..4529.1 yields 4.5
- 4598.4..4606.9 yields 2.88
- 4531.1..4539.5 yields 3.86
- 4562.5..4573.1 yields 3.05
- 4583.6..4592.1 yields 2.76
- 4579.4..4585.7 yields 2.7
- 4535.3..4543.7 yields 3.63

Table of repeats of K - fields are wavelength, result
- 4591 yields 2.811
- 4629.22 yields 2.574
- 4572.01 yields 2.943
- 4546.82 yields 3.394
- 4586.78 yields 2.748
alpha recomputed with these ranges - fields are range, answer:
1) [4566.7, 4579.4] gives 2.824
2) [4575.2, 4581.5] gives 2.711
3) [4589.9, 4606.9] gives 2.811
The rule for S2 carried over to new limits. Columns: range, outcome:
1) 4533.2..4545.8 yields 3.405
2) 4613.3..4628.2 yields 2.608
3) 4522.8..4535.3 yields 3.889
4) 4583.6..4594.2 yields 2.705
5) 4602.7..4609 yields 2.8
